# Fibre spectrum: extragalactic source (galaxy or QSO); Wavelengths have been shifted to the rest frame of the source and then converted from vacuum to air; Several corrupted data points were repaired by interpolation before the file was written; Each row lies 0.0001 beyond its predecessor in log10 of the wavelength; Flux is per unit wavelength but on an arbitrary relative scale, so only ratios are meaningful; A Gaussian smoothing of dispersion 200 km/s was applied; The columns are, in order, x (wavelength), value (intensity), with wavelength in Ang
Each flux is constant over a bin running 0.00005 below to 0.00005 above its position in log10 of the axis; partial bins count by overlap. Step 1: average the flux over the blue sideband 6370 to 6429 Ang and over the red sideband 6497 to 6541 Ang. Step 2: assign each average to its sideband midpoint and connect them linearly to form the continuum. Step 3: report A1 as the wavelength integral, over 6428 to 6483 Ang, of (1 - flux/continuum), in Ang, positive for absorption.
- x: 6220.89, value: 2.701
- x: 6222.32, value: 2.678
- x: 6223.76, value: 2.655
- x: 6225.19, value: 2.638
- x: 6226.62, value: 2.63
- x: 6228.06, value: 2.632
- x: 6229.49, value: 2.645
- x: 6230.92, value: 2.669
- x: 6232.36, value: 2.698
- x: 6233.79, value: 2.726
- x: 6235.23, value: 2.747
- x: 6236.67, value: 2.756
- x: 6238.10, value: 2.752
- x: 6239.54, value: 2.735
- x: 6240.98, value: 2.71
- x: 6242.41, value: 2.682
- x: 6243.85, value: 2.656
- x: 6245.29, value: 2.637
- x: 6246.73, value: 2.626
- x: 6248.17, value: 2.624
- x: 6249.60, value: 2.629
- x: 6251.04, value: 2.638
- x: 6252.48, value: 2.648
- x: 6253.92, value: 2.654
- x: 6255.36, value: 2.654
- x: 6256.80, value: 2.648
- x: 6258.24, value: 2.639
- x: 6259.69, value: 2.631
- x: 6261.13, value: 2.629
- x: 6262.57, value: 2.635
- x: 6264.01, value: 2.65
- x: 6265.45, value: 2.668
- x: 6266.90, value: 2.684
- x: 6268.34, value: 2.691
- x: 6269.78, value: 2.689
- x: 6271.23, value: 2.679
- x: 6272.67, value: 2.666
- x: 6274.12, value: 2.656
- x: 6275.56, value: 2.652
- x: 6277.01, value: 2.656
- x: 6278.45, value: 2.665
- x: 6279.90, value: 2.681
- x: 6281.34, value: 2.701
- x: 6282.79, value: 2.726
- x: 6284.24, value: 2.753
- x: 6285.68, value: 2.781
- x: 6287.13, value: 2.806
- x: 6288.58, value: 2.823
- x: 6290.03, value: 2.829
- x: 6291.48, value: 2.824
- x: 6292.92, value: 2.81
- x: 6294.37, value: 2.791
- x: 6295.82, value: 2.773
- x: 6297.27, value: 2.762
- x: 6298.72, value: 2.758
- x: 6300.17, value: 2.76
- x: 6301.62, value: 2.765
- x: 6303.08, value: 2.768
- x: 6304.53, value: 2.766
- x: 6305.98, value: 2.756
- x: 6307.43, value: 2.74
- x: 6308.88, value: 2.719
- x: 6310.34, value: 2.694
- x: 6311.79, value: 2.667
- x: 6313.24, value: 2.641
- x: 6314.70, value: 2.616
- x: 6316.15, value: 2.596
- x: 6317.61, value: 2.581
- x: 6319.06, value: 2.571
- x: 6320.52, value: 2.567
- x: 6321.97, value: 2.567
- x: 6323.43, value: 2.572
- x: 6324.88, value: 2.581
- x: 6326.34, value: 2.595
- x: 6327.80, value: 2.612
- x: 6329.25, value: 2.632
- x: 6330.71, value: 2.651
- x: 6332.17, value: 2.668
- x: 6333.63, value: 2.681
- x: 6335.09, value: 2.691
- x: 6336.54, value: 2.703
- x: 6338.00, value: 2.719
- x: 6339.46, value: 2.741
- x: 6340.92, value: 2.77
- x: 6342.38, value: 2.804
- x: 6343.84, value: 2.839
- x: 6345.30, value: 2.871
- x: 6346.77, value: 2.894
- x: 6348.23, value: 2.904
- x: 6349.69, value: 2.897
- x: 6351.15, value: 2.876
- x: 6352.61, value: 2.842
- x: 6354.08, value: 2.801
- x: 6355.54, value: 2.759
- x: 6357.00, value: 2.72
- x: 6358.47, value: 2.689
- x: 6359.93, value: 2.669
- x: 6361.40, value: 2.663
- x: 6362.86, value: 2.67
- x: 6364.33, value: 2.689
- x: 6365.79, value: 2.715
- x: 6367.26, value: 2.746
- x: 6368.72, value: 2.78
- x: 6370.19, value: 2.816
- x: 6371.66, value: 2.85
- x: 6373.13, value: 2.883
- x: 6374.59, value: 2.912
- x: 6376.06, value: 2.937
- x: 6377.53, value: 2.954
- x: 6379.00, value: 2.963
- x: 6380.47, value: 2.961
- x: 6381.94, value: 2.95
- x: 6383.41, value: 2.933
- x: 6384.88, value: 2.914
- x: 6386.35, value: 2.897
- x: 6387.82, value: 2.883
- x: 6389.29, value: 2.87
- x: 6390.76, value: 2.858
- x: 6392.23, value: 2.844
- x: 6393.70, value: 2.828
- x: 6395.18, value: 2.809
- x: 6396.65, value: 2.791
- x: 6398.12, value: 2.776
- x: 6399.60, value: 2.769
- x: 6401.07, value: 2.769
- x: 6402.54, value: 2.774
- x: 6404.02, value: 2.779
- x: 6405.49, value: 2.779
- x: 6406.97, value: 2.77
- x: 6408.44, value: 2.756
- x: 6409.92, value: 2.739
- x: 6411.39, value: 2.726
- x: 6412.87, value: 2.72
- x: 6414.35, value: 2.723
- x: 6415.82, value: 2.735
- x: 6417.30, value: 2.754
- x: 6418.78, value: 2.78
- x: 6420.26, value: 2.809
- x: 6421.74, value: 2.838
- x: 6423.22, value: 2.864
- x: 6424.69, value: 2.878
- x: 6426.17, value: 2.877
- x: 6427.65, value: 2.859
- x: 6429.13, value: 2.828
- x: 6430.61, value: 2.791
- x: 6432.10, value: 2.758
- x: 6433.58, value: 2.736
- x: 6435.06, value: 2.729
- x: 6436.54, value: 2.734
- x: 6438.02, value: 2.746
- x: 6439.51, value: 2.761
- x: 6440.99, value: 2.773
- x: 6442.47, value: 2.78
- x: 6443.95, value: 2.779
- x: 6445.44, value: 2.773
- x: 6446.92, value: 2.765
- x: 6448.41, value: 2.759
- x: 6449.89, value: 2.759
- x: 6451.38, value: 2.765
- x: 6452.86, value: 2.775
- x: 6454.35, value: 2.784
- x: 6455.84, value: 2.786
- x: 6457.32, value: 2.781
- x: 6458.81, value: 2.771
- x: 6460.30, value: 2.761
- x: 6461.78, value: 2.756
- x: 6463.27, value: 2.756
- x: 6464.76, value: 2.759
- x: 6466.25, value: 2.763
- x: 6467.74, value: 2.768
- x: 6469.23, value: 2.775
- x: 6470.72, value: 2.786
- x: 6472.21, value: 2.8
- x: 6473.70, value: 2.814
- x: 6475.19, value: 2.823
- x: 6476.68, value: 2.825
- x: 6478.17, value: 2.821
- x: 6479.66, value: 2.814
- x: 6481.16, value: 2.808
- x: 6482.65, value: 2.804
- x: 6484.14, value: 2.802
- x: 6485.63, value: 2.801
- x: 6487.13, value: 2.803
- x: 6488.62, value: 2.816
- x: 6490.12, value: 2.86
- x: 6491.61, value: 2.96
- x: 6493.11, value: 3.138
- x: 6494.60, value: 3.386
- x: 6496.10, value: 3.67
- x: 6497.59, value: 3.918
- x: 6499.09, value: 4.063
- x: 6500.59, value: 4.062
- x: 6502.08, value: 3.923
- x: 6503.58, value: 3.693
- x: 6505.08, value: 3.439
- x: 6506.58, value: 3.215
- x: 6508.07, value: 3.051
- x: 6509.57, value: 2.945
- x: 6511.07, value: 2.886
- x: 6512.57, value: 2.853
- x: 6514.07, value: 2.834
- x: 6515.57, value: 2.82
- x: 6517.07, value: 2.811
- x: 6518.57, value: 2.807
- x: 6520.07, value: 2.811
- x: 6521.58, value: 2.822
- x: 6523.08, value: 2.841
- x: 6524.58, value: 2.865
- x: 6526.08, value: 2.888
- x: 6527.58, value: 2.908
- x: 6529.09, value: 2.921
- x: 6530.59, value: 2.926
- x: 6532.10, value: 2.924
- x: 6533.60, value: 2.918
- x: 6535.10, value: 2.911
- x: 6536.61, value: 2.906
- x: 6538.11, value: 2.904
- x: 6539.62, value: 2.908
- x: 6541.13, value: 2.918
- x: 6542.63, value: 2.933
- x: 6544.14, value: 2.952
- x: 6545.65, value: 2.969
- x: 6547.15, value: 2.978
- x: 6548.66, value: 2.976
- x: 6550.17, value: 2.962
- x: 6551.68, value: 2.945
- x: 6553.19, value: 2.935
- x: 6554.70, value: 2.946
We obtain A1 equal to 3.3 Ang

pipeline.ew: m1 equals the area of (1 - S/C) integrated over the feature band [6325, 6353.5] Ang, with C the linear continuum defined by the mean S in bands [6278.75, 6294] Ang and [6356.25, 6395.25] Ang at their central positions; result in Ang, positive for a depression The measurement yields 0.5 Ang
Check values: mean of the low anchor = 2.77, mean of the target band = 2.75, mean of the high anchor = 2.83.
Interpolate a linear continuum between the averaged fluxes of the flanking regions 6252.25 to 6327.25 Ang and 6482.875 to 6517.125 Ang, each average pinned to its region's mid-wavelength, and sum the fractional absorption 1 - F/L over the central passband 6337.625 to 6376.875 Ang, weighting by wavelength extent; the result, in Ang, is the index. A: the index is 0.8 Ang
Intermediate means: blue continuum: 2.69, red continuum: 3.21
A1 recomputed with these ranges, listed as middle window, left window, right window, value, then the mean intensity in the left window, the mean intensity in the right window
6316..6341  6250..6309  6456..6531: 1.27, 2.71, 2.99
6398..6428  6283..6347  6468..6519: 1.33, 2.71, 3.08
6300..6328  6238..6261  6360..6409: 0.83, 2.66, 2.83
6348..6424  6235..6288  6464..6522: 1.68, 2.68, 3.04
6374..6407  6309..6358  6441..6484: -1.43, 2.71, 2.78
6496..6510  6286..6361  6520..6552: -3.52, 2.73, 2.91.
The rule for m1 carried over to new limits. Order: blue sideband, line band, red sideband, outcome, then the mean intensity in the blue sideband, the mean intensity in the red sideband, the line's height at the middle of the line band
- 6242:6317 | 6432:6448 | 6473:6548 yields 0.93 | 2.7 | 3.03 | 2.93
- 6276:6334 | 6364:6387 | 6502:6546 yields -0.72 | 2.7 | 2.97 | 2.78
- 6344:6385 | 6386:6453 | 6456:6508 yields 3.28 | 2.83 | 3.05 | 2.93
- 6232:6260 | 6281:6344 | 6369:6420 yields 0.82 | 2.67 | 2.83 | 2.74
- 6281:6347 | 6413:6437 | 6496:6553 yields 0.92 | 2.71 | 3.07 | 2.9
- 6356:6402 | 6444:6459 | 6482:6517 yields 1.36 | 2.82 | 3.2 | 3.05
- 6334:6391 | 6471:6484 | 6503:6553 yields 0.44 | 2.82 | 2.95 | 2.91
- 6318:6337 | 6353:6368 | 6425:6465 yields -0.28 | 2.62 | 2.78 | 2.66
